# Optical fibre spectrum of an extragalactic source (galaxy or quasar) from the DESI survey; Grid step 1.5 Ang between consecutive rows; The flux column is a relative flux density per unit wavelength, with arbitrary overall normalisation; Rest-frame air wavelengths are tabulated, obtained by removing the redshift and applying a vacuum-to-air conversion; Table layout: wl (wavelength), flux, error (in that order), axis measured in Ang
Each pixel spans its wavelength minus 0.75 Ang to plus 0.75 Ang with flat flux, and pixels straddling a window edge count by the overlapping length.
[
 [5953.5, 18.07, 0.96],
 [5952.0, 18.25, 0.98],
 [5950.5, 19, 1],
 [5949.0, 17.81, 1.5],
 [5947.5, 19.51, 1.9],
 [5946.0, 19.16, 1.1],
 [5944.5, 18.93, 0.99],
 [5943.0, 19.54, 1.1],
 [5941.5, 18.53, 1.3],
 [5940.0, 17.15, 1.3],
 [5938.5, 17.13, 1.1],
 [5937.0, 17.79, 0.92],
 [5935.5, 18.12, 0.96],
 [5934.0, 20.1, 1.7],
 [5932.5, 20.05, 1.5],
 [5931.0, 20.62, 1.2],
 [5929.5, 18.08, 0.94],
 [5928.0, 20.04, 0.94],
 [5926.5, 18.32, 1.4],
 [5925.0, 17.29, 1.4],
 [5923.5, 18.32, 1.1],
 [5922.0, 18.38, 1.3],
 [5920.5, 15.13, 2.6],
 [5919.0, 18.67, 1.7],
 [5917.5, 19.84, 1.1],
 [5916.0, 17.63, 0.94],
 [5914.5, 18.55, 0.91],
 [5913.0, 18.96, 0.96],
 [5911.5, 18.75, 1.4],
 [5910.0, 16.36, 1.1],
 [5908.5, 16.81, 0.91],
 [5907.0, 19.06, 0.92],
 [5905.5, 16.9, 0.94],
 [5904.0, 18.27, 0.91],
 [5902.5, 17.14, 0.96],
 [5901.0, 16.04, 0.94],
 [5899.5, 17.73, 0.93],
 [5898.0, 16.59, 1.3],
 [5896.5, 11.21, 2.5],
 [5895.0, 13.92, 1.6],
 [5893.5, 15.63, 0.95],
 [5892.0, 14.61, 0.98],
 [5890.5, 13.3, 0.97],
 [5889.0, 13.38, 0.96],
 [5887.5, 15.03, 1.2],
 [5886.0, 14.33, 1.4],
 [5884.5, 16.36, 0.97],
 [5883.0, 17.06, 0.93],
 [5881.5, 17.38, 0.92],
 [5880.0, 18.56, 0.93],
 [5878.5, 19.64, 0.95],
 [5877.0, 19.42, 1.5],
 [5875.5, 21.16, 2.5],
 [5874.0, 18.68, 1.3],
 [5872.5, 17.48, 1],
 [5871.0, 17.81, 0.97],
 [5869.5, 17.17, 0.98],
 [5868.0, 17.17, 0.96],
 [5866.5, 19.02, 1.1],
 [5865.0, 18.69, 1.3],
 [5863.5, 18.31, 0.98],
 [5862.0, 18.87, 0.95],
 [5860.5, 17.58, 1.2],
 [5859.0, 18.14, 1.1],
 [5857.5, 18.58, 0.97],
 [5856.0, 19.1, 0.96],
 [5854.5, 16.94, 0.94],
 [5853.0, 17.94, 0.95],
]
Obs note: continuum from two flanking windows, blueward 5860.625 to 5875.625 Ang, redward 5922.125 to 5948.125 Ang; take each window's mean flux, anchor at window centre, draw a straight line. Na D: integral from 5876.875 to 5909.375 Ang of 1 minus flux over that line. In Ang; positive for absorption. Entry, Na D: 3.9 Ang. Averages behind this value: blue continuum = 18.3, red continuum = 18.7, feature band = 16.2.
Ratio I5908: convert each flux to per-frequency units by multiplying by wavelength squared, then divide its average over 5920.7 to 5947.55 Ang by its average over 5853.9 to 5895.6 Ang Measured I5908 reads 1.10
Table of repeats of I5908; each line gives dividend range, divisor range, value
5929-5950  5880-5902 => 1.24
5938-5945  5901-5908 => 1.05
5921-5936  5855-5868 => 1.05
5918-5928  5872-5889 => 1.04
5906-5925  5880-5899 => 1.20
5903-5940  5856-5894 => 1.07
